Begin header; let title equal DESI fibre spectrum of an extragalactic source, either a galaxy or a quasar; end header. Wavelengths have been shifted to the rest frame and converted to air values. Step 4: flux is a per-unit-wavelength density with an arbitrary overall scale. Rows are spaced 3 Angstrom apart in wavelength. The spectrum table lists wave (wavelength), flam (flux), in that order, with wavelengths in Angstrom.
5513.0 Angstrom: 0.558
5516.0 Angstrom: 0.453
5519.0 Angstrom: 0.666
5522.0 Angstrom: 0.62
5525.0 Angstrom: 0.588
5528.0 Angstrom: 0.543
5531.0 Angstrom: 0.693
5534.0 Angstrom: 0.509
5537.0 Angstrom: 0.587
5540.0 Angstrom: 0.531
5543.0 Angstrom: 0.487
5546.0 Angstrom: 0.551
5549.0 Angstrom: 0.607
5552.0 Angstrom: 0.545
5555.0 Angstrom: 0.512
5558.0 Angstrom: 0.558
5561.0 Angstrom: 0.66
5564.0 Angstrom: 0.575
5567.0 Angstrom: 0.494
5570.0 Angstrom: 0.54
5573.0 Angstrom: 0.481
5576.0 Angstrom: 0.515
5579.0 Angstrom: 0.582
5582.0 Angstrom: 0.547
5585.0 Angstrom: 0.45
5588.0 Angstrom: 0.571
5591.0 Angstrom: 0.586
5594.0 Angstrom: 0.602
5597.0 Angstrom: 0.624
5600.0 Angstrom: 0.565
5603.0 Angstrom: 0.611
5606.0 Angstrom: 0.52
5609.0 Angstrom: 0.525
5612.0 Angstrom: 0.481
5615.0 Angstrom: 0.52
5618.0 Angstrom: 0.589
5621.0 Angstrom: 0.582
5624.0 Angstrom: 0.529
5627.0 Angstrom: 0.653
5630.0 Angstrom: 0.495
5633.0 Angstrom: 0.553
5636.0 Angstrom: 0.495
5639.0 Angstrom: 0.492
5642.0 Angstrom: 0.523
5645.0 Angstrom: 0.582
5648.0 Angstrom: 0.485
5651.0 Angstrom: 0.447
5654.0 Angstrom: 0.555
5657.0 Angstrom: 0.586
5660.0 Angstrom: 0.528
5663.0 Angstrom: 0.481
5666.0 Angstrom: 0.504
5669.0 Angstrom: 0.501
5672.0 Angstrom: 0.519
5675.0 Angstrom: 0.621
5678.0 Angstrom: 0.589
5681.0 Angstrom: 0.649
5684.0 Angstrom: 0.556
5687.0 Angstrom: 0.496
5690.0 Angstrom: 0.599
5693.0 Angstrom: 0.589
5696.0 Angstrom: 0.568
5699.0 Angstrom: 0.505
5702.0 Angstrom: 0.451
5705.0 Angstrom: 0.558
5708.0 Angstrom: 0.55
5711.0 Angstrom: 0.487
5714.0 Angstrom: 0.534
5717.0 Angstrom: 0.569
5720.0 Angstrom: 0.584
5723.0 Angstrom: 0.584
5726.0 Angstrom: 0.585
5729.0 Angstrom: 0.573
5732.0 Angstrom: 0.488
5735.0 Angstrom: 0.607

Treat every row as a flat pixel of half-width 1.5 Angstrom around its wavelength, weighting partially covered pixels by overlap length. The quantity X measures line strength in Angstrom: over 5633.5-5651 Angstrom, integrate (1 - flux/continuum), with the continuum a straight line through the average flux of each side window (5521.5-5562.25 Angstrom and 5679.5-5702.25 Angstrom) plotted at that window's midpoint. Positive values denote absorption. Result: 1.5 Angstrom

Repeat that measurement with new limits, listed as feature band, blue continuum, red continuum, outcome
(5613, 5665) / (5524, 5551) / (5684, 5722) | 1.6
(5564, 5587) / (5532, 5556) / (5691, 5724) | 1.0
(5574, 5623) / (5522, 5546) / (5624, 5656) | -0.9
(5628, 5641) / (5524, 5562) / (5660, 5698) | 1.0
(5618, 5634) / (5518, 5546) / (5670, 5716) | -0.1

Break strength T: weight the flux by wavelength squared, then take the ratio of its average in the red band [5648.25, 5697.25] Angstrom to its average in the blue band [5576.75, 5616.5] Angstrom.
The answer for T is 1.0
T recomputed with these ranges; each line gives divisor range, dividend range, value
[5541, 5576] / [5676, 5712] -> 1.06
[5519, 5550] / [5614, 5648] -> 0.98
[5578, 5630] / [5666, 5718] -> 1.01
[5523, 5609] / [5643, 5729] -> 1.02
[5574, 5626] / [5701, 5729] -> 1.03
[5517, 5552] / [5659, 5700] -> 1.01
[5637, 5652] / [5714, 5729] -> 1.16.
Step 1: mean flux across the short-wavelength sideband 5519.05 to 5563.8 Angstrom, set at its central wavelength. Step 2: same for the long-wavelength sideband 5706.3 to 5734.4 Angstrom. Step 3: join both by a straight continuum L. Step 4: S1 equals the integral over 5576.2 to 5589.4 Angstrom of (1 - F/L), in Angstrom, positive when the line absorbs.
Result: 0.8 Angstrom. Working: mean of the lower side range 0.574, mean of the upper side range 0.552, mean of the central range 0.535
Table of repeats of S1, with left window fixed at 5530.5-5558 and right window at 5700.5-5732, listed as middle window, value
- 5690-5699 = -0.4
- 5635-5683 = 1.1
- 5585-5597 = -0.5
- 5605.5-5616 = 0.8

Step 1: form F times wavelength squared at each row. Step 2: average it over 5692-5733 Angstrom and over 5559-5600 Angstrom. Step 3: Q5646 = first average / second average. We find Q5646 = 1.03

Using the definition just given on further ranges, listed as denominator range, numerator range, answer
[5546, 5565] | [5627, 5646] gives 0.95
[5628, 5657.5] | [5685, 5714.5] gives 1.05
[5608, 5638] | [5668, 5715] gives 1.04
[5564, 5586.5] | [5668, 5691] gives 1.13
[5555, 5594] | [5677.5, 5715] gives 1.04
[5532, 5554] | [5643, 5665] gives 0.99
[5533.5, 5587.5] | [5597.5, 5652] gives 1.02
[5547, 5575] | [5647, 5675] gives 0.97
